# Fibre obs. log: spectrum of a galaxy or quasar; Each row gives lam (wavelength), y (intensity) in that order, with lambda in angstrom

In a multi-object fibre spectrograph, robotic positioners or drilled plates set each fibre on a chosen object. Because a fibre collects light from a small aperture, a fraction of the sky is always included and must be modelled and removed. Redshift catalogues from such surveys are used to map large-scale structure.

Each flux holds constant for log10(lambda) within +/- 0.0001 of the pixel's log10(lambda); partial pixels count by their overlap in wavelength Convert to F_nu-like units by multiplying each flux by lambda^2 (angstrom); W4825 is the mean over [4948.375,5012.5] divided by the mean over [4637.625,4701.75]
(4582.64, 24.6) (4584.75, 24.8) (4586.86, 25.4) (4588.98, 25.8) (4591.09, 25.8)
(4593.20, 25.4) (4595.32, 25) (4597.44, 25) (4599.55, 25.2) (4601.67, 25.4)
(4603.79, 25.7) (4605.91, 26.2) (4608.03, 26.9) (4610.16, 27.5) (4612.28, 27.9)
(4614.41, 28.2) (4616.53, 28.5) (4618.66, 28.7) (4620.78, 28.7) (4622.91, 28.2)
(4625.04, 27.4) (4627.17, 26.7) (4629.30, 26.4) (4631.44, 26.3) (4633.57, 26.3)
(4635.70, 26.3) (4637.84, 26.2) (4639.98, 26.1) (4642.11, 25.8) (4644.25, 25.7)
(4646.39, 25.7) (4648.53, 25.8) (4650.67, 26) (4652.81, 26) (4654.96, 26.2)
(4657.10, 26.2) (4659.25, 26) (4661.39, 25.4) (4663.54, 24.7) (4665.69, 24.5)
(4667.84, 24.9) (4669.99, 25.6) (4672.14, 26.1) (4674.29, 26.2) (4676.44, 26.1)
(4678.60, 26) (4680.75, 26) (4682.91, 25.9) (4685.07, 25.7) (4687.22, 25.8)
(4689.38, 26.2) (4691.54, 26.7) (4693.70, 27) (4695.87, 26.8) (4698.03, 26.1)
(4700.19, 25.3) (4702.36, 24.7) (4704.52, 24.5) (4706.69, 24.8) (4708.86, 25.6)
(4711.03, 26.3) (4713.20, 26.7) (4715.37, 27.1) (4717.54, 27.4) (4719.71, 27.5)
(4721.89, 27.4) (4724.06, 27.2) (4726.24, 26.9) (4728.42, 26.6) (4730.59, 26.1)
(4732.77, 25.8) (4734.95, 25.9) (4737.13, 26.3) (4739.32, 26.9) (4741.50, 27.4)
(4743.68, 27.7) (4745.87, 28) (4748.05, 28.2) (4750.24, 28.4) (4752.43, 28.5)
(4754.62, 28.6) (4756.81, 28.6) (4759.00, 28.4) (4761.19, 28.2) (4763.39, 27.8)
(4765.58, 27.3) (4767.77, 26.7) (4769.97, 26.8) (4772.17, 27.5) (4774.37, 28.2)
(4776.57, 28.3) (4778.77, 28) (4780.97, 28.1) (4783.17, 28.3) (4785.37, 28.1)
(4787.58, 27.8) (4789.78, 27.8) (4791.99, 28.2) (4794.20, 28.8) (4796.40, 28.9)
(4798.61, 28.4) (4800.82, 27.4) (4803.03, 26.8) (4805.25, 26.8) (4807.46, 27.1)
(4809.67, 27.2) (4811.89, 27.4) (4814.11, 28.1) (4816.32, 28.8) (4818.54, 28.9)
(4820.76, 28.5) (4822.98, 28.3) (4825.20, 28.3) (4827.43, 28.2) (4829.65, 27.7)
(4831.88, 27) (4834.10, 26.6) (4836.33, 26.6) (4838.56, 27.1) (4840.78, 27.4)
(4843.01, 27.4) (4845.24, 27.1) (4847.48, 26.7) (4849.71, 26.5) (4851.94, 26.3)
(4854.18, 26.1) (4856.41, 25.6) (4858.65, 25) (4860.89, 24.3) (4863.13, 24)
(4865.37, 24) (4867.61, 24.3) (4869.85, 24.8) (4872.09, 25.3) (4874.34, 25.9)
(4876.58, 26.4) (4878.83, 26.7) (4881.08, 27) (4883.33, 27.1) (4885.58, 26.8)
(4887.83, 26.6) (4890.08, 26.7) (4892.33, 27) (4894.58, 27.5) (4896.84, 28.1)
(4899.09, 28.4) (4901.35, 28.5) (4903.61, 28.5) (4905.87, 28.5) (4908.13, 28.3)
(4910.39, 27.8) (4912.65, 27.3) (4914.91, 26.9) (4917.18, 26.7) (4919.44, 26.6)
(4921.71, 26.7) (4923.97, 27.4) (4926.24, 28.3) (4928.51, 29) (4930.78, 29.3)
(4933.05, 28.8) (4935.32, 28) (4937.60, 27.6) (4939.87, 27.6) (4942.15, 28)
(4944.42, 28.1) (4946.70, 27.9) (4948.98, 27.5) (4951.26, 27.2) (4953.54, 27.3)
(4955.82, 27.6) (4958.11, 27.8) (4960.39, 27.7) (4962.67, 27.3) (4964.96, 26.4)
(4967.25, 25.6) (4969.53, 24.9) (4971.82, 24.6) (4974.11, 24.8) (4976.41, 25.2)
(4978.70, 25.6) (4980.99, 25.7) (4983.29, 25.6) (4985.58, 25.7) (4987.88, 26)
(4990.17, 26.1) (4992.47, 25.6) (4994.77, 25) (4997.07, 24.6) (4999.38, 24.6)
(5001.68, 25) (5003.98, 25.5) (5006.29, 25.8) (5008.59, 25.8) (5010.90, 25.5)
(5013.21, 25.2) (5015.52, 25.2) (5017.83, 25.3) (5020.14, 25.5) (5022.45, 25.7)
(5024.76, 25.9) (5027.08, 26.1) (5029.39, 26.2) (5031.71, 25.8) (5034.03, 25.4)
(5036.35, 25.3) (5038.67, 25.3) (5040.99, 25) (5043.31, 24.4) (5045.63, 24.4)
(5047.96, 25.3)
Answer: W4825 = 1.1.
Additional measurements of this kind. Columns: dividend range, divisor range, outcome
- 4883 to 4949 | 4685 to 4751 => 1.13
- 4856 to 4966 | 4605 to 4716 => 1.15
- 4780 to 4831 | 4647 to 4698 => 1.14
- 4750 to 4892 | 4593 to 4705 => 1.12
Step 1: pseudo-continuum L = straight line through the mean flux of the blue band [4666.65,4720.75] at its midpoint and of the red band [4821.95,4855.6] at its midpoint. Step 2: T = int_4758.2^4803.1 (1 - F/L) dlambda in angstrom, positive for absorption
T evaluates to -2.1 angstrom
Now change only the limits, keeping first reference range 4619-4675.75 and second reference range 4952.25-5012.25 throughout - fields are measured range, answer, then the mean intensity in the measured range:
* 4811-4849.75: -2.5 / 27.6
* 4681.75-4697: -0.1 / 26.3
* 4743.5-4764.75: -1.8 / 28.2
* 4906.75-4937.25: -2.2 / 27.8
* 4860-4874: 0.8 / 24.5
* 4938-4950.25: -0.9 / 27.8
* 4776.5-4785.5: -0.7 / 28.2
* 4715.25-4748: -1.1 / 27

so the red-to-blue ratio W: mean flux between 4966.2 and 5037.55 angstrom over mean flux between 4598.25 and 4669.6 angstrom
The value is 1.0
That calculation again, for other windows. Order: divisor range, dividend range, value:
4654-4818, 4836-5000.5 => 0.99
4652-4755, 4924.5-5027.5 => 1.00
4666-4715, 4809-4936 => 1.05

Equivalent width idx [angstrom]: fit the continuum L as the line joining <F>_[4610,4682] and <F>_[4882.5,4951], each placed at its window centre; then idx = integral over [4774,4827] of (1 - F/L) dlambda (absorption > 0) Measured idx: -1.70 angstrom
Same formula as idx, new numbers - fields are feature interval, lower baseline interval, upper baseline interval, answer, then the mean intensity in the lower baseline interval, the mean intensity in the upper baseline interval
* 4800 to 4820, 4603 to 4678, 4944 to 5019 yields -1.09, 26.4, 26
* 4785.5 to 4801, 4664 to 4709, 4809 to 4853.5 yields -0.69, 25.7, 27.5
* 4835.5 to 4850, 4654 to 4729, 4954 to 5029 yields -0.62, 26.1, 25.7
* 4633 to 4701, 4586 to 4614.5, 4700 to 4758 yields 1.39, 26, 26.9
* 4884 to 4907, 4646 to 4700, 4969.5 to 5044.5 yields -1.88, 25.9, 25.4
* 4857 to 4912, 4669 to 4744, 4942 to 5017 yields -0.93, 26.3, 26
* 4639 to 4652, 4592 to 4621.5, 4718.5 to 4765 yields 0.52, 26.7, 27.4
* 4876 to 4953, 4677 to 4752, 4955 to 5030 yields -4.98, 26.5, 25.7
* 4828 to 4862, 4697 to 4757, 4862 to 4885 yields -0.93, 26.8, 25.6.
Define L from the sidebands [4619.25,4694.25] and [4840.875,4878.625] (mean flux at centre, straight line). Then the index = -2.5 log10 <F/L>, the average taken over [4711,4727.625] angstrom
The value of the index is -0.045 mag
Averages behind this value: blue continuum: 26.1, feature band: 27.1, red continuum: 25.7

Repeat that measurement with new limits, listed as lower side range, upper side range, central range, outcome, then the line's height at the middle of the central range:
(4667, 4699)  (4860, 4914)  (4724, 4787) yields -0.05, 26.3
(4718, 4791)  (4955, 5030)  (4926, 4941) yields -0.09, 26.2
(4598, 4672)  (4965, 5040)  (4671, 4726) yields 0.00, 26.2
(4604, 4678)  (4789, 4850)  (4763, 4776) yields 0.00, 27.3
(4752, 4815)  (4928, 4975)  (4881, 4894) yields 0.02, 27.5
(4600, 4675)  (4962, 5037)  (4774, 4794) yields -0.08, 26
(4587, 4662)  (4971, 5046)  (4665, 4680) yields 0.03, 26.3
